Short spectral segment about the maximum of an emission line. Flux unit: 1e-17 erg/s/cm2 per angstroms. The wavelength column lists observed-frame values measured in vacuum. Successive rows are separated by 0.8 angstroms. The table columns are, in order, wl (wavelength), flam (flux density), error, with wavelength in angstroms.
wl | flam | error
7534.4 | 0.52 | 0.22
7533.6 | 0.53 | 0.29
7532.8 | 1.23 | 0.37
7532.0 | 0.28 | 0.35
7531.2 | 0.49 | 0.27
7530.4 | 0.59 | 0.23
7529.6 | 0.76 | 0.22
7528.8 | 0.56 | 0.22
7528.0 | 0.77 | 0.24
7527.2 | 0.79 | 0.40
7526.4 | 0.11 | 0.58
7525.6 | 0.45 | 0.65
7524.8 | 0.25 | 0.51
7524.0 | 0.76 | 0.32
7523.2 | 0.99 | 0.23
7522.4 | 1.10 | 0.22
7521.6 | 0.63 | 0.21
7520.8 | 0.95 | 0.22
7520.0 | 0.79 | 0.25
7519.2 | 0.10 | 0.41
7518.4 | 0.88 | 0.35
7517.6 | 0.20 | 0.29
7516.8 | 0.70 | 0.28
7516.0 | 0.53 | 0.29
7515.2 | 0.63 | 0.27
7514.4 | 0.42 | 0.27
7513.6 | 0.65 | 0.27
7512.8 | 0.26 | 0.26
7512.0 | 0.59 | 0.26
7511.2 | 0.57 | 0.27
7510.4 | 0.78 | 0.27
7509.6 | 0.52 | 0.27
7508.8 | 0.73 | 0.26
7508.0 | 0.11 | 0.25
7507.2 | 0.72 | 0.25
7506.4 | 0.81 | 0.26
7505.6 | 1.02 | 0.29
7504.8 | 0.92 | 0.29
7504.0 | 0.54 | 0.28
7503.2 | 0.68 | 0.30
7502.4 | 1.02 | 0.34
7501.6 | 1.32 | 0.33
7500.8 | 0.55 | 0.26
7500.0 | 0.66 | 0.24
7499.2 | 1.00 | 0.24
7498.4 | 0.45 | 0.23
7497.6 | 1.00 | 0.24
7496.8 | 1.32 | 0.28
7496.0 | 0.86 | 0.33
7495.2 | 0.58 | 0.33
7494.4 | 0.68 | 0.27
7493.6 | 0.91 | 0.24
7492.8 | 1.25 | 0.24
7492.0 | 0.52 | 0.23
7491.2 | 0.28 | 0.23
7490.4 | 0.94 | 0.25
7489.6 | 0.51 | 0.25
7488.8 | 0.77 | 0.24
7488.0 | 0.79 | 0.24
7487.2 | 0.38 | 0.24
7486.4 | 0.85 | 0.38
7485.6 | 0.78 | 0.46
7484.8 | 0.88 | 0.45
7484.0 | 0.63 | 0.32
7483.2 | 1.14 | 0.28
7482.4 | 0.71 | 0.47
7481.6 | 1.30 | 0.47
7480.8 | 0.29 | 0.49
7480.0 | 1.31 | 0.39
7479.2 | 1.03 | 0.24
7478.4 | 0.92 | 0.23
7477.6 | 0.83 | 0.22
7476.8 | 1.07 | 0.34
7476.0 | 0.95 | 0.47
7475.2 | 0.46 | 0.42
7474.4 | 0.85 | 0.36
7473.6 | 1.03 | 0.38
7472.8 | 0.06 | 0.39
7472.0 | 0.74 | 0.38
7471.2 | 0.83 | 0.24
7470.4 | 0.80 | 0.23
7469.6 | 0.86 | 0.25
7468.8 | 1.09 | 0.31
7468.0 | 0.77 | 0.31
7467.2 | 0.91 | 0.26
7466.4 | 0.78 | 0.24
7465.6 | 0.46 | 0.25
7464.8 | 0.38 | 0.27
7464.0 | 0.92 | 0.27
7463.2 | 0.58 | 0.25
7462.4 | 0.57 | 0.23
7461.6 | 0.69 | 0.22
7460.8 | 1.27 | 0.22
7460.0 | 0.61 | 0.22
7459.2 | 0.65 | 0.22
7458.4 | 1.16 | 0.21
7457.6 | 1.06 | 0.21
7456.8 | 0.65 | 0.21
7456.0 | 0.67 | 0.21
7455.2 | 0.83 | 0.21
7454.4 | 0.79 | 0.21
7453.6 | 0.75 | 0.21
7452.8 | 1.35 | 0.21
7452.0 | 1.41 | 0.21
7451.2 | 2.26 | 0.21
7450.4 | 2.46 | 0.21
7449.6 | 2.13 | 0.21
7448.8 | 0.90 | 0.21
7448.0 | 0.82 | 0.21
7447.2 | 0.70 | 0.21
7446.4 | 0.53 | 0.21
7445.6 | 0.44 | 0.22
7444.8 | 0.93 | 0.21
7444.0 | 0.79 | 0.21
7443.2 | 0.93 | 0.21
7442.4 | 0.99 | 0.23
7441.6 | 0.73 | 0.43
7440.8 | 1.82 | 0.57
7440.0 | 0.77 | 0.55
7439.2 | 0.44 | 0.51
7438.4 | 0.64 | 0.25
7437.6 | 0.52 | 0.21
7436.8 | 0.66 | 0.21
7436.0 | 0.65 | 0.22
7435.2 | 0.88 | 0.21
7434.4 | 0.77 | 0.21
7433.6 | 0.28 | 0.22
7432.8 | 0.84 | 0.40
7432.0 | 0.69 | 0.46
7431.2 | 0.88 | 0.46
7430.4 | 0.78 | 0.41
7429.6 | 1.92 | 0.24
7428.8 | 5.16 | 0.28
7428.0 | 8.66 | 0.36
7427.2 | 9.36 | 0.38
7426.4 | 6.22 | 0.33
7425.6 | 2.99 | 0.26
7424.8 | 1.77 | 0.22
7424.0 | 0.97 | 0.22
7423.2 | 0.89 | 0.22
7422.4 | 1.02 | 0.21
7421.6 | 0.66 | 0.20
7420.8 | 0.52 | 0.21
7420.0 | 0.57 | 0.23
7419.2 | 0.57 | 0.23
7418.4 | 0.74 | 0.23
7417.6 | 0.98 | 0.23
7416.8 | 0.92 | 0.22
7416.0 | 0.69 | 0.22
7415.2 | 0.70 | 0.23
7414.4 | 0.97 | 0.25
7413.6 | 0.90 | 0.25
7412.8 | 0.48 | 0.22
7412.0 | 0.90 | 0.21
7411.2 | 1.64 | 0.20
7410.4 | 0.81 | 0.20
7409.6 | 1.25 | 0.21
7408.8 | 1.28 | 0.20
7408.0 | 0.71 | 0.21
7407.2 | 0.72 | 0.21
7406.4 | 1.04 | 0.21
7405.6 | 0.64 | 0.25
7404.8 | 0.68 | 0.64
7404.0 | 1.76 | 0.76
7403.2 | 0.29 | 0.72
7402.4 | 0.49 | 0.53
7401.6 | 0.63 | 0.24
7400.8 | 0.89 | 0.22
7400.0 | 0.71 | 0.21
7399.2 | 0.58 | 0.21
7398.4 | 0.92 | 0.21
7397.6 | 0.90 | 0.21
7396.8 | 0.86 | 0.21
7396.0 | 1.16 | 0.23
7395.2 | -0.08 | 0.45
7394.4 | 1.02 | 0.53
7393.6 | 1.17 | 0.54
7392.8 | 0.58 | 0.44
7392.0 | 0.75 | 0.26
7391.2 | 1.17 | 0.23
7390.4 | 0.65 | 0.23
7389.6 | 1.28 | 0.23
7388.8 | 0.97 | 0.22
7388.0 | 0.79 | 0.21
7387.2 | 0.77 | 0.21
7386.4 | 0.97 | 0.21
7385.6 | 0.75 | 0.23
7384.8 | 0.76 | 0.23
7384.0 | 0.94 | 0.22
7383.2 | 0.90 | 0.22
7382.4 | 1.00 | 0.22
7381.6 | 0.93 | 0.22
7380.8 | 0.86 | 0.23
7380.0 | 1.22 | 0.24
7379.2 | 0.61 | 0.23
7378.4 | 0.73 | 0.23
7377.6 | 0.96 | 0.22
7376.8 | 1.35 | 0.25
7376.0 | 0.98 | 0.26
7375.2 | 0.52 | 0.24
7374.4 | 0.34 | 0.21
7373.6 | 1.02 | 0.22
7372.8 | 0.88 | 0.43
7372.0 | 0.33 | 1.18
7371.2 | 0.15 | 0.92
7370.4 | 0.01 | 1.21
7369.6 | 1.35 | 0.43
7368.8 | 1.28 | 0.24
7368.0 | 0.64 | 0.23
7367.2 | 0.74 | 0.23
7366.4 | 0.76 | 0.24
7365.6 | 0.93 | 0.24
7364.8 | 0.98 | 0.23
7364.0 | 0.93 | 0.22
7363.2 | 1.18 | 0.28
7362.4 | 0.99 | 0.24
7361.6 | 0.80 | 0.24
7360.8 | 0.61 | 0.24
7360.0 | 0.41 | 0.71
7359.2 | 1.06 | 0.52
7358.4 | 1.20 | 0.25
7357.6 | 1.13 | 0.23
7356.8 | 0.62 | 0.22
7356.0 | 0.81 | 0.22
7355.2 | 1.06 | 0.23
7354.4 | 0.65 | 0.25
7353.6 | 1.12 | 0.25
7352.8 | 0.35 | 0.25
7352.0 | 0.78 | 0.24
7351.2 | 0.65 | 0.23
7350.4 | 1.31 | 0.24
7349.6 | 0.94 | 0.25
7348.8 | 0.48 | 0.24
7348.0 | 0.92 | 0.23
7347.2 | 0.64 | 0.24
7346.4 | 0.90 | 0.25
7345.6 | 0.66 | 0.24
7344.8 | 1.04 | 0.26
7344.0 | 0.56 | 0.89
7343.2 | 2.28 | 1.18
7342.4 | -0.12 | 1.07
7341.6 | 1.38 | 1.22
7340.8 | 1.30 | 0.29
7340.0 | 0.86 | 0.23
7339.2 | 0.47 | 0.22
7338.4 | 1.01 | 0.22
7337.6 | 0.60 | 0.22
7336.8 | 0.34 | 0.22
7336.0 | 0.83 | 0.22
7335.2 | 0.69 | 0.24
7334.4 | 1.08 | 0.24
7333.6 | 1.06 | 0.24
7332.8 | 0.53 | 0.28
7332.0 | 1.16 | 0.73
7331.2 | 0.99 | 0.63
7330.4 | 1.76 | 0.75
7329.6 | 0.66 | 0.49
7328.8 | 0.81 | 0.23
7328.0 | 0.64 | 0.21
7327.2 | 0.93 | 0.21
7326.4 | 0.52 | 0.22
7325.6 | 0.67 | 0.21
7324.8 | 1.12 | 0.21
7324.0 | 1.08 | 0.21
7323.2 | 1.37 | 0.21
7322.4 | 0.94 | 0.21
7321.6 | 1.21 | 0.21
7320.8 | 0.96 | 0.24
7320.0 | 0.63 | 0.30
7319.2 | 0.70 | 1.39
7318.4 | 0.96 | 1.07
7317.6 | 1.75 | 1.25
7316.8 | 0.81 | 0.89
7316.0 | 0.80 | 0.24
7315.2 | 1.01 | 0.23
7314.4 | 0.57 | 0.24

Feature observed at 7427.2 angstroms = H-alpha 6563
